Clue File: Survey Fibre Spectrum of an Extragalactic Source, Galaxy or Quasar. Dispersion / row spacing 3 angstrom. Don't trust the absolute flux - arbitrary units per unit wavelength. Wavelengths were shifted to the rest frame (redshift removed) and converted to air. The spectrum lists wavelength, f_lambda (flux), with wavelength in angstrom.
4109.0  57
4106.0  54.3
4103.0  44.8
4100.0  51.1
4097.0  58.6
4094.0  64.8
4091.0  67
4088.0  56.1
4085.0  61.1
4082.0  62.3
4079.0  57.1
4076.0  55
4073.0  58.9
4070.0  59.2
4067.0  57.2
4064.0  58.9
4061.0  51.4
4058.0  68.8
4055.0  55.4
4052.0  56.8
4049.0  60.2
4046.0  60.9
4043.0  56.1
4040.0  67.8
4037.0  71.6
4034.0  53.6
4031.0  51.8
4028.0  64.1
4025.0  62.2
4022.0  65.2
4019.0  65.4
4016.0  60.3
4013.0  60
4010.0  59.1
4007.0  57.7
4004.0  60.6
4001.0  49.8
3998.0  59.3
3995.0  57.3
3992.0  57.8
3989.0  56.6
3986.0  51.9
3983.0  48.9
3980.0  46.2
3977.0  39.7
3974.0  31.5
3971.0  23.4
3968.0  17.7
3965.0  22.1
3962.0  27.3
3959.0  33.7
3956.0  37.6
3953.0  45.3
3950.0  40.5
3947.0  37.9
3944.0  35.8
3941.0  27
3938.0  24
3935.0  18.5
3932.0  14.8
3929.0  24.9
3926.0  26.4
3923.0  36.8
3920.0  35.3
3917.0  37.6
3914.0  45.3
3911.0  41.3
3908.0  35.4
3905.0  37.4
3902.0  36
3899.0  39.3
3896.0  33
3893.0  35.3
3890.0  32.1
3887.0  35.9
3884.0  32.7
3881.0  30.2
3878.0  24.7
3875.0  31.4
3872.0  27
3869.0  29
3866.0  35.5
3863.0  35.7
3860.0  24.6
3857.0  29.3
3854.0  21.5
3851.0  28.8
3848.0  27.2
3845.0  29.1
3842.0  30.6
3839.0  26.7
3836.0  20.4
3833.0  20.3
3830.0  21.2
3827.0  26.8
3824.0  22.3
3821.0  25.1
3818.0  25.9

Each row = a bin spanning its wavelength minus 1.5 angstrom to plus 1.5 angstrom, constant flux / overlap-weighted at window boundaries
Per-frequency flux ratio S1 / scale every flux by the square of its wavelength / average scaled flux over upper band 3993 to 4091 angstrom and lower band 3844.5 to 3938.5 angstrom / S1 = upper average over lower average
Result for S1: 2.06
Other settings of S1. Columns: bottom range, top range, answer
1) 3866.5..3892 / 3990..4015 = 2.00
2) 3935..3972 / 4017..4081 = 2.05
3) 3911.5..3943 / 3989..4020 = 2.06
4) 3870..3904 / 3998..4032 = 1.96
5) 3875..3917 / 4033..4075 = 1.84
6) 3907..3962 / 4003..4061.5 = 1.93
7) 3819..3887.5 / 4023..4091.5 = 2.40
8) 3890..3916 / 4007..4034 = 1.71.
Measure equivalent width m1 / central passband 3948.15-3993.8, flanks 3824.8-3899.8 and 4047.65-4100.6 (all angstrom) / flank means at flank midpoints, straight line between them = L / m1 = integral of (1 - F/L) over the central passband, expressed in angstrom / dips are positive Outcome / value 5.95 angstrom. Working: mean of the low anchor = 29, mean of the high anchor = 59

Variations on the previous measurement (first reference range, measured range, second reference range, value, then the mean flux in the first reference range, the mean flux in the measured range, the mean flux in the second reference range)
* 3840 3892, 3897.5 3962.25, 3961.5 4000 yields 4.8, 29.7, 33.7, 42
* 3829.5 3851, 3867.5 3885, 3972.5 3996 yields 1.2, 25.5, 29.1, 48.6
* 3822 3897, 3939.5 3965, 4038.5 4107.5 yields 4.0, 28.4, 34.8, 58.4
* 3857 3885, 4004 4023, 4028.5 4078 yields -3.0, 30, 61.1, 59.1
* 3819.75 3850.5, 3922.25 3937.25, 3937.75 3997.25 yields 4.8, 25.1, 23.6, 38.7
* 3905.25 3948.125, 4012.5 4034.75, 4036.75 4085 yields -3.8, 31.6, 60.6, 59.6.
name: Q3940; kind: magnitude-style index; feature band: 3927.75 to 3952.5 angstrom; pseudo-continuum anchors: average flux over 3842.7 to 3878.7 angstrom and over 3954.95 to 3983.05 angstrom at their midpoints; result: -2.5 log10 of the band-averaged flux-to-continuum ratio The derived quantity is 0.09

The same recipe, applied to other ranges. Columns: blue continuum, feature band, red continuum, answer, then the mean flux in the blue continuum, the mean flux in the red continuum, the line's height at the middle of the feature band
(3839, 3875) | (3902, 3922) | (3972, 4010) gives -0.009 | 28.9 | 51.4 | 38.2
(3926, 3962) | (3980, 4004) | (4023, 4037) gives -0.163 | 30.6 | 59.6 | 46.8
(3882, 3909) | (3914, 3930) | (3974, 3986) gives 0.128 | 35.1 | 44.1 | 38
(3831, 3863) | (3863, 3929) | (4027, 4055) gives 0.020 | 26.2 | 60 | 34.8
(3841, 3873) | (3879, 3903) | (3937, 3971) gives -0.144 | 28.9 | 31.5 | 29.8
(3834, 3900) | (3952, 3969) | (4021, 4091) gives 0.406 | 29.9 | 59.8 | 44.6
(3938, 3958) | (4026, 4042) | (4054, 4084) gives -0.182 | 36.3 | 58.5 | 52.1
